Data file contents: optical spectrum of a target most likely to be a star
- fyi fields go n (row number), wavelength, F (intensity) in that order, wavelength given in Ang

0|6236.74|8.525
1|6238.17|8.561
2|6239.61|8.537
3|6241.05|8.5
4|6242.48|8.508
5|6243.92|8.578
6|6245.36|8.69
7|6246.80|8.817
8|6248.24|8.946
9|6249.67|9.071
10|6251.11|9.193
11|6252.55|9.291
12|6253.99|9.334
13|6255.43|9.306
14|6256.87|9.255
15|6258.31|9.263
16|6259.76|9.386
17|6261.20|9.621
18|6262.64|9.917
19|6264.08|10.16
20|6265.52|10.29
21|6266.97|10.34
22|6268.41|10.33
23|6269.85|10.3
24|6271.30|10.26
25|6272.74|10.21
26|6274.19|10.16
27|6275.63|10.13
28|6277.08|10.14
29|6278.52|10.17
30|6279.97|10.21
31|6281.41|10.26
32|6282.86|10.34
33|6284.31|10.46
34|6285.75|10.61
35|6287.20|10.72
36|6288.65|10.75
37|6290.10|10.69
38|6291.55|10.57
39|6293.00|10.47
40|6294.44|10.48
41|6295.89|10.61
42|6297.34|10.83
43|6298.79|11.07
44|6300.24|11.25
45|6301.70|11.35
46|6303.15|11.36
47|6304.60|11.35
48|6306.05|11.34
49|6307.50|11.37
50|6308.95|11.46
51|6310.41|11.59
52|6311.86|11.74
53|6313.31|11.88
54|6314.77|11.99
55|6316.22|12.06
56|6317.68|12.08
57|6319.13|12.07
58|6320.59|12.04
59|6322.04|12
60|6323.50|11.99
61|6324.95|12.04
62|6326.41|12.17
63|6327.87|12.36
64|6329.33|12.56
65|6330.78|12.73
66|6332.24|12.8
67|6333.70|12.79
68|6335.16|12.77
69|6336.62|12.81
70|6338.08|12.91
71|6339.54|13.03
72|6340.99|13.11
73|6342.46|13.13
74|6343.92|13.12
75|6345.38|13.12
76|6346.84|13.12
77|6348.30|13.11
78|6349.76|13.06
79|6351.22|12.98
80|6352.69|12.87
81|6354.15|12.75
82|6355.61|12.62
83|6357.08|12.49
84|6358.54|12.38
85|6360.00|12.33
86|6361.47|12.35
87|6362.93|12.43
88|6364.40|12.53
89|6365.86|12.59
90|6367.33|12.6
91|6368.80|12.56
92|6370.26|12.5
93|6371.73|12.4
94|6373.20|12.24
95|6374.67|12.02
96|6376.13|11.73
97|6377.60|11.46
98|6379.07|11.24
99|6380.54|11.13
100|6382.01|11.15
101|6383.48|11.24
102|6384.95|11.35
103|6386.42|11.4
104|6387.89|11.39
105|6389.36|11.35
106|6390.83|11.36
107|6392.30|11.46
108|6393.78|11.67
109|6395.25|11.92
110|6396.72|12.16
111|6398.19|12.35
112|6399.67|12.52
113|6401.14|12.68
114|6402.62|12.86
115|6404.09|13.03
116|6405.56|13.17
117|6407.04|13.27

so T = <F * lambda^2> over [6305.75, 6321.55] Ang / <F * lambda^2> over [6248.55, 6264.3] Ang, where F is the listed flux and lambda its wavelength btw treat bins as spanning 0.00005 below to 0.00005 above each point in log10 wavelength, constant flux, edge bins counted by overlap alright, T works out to 1.3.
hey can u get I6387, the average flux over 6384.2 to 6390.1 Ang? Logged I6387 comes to 11.4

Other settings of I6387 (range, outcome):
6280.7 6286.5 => 10.4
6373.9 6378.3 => 11.8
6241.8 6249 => 8.71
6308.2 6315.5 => 11.7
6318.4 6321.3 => 12.1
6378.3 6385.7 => 11.2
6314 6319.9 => 12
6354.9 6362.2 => 12.4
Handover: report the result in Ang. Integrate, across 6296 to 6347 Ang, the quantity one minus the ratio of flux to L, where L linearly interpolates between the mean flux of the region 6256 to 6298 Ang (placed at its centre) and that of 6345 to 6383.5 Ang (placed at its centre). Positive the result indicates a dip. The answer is -3.6 Ang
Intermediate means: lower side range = 10.2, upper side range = 12.3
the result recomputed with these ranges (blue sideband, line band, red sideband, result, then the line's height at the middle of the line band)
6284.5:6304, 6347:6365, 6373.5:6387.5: -2.3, 11.3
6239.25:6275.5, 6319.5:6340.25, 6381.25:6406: -3.3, 10.8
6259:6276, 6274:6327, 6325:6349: 1.2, 11.4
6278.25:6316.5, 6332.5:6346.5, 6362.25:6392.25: -1.9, 11.4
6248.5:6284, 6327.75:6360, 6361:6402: -4.6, 11.2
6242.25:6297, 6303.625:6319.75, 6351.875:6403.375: -1.4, 10.7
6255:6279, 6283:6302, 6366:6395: -0.7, 10.4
